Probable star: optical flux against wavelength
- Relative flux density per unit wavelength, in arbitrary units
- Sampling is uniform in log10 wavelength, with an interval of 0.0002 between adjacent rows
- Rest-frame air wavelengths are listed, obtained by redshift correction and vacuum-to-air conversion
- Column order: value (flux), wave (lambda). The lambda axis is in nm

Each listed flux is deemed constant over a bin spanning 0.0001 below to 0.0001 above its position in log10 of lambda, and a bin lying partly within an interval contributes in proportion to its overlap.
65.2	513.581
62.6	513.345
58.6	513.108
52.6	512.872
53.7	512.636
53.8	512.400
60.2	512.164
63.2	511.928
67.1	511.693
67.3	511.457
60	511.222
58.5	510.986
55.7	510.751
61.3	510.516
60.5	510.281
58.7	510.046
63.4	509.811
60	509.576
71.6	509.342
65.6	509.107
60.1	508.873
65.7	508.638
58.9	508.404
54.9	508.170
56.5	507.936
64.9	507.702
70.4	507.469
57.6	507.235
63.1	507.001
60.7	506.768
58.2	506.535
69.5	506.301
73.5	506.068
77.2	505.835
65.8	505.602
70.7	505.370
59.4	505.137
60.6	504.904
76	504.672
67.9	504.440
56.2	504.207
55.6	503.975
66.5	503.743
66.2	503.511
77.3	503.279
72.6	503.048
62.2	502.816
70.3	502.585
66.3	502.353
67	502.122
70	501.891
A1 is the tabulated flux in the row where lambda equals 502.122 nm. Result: 67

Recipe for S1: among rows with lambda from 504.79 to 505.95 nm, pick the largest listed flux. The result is 77.2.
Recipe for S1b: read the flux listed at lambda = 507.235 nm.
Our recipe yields 57.6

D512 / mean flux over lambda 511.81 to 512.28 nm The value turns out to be 61.8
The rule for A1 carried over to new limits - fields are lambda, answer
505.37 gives 70.7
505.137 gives 59.4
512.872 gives 52.6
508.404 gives 58.9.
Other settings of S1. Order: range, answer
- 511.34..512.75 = 67.3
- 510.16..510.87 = 61.3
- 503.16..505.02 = 77.3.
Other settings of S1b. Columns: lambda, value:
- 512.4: 53.8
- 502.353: 66.3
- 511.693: 67.1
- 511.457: 67.3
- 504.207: 56.2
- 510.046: 58.7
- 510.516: 61.3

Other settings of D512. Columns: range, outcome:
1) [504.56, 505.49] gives 66.7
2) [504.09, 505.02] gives 65.2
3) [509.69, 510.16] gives 61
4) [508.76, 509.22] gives 62.9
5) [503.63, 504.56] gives 61.6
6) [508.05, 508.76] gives 59.8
